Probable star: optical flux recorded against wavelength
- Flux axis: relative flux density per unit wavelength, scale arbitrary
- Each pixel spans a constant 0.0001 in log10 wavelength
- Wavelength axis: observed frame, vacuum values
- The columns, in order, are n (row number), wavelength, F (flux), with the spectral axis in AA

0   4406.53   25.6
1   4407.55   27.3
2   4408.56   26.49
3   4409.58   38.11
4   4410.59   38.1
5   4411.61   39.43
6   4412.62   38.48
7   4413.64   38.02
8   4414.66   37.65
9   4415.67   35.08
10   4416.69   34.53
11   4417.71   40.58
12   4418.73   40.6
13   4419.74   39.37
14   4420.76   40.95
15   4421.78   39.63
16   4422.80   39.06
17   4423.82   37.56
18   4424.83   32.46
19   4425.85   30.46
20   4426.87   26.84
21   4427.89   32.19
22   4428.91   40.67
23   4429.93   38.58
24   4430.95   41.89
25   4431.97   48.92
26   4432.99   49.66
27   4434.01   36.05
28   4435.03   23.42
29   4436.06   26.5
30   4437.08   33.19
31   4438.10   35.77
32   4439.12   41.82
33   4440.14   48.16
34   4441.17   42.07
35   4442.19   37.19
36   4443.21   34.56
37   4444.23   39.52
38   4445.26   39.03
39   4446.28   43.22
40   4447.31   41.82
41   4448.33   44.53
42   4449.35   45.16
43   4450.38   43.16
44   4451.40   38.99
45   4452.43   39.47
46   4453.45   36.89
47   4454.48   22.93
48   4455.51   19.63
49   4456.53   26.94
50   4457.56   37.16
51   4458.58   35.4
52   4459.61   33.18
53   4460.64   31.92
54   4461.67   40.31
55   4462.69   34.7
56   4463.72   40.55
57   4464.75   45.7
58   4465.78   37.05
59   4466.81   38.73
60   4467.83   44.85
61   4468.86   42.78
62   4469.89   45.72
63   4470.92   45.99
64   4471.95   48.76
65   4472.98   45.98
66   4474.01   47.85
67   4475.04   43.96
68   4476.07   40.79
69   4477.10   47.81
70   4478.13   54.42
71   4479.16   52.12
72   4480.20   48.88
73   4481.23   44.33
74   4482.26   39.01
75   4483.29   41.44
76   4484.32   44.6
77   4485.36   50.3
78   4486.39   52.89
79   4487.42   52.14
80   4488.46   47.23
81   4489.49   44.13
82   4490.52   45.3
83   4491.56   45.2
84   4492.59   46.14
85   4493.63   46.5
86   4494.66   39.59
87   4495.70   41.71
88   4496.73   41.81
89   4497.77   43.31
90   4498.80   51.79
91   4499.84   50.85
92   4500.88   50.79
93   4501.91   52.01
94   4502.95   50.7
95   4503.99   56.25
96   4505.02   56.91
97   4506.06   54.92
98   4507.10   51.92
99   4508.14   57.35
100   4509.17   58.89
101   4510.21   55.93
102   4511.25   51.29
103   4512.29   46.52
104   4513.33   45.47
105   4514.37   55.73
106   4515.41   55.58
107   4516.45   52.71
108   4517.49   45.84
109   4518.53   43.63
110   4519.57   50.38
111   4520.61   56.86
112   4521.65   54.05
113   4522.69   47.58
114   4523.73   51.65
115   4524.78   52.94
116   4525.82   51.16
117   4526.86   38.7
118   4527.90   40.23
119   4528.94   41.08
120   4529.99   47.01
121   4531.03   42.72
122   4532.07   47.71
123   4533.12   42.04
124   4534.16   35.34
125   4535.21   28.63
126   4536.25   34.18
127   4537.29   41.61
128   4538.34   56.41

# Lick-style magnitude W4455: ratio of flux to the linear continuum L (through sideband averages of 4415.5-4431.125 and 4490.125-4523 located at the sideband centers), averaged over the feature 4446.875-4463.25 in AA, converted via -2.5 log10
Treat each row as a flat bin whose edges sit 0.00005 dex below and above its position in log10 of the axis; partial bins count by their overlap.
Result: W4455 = 0.17 mag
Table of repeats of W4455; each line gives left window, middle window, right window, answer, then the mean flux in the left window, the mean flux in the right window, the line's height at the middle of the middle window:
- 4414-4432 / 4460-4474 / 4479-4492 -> 0.050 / 37.3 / 46.6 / 43.8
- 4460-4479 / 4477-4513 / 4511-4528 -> -0.055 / 43.3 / 49.6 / 46.5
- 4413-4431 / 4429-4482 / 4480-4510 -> 0.055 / 36.9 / 48.6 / 42.3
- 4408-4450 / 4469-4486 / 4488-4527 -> -0.025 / 38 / 49.8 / 45.3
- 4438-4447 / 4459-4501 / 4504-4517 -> 0.074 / 40.4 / 53.7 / 47.7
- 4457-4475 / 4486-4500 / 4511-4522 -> 0.000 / 41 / 50.7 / 46.2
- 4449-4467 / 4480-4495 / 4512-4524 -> -0.069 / 35.8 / 50.6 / 43.1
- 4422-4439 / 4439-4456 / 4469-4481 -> 0.041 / 36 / 47.2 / 40.3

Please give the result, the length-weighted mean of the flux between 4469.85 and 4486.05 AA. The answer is 46.5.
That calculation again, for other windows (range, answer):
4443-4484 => 40.7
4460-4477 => 42.3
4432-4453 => 39.4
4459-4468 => 38.3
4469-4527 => 48.9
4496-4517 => 51.9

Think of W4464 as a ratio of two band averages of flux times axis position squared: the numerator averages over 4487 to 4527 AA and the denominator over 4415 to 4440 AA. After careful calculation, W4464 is 1.39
